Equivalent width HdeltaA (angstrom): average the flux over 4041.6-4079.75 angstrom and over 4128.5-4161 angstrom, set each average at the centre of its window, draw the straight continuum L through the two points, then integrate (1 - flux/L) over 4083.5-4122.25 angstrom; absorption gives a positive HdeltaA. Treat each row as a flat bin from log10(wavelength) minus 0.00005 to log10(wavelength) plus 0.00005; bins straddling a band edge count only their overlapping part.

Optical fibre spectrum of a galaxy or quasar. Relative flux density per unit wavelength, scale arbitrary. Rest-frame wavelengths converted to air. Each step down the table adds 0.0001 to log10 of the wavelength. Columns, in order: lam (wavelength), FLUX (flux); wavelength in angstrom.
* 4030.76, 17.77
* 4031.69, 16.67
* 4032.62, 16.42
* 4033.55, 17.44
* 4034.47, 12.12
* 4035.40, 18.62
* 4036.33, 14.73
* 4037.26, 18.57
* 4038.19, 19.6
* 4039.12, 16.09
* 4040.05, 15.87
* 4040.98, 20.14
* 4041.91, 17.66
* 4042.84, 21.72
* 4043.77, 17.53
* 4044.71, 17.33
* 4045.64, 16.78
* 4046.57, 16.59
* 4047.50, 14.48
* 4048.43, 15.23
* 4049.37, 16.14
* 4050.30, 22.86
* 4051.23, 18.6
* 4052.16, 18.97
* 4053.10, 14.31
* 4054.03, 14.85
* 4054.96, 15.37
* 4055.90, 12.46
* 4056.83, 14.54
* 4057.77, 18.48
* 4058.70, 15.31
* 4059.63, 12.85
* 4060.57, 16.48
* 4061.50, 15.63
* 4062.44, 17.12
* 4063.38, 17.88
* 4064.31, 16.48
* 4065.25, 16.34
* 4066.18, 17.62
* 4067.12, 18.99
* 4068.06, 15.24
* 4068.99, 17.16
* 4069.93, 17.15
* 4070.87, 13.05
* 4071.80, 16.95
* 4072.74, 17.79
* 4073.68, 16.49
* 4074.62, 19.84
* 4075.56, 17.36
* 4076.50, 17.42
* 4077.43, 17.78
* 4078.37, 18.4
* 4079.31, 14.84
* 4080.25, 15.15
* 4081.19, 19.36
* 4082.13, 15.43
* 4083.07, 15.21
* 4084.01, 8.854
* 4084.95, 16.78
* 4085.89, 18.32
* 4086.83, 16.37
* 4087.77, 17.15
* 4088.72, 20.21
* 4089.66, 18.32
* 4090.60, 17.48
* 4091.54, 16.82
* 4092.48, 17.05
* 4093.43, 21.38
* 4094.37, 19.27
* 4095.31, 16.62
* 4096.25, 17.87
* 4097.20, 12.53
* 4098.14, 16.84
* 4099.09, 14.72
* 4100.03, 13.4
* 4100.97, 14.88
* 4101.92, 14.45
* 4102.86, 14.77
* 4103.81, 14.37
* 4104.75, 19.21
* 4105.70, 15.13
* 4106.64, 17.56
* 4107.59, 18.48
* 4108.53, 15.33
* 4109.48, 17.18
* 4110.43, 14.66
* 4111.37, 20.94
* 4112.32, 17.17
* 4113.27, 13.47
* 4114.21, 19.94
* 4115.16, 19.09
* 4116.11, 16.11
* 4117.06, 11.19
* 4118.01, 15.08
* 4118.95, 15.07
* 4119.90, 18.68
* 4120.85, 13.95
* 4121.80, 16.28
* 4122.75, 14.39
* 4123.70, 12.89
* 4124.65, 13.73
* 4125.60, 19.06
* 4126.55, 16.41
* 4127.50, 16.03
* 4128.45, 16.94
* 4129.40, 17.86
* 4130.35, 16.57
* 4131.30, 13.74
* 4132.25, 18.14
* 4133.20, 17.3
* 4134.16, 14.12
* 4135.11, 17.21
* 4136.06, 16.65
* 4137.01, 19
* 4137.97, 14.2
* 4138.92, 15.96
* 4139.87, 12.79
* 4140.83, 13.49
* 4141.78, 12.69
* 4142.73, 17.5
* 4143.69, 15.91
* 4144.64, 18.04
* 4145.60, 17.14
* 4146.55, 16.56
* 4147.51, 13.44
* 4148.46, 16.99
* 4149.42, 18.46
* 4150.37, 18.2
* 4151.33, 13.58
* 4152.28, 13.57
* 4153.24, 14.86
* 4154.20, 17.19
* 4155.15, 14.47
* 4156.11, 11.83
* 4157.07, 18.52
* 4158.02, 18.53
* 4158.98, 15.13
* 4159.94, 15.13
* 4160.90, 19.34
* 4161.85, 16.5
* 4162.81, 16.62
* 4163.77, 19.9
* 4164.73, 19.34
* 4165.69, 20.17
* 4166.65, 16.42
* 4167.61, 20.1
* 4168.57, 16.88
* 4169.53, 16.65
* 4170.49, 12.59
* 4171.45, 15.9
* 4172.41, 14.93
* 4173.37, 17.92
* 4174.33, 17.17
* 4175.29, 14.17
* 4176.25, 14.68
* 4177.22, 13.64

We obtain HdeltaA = -0.1 angstrom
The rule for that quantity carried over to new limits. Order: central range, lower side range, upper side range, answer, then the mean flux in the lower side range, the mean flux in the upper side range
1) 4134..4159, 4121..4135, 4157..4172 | 1.2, 15.9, 17.3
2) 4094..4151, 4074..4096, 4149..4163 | 1.9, 17.2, 16.1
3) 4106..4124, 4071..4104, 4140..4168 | 0.4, 16.6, 16.5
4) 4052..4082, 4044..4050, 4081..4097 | 0.4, 16.3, 17.1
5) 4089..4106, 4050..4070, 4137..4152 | -0.3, 16.5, 15.7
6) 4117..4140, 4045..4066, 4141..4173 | 0.8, 16.3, 16.4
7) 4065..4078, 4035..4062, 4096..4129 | -0.5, 16.8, 15.9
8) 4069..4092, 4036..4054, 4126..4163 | 0.3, 17.5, 16.1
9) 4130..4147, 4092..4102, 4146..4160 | 0.0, 16.3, 15.8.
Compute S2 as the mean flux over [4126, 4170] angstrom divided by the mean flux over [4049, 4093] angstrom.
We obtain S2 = 0.99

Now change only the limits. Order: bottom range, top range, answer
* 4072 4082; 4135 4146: 0.91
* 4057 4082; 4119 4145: 0.95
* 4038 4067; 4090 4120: 0.98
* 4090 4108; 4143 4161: 0.98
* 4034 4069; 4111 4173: 0.97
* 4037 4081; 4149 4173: 0.98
